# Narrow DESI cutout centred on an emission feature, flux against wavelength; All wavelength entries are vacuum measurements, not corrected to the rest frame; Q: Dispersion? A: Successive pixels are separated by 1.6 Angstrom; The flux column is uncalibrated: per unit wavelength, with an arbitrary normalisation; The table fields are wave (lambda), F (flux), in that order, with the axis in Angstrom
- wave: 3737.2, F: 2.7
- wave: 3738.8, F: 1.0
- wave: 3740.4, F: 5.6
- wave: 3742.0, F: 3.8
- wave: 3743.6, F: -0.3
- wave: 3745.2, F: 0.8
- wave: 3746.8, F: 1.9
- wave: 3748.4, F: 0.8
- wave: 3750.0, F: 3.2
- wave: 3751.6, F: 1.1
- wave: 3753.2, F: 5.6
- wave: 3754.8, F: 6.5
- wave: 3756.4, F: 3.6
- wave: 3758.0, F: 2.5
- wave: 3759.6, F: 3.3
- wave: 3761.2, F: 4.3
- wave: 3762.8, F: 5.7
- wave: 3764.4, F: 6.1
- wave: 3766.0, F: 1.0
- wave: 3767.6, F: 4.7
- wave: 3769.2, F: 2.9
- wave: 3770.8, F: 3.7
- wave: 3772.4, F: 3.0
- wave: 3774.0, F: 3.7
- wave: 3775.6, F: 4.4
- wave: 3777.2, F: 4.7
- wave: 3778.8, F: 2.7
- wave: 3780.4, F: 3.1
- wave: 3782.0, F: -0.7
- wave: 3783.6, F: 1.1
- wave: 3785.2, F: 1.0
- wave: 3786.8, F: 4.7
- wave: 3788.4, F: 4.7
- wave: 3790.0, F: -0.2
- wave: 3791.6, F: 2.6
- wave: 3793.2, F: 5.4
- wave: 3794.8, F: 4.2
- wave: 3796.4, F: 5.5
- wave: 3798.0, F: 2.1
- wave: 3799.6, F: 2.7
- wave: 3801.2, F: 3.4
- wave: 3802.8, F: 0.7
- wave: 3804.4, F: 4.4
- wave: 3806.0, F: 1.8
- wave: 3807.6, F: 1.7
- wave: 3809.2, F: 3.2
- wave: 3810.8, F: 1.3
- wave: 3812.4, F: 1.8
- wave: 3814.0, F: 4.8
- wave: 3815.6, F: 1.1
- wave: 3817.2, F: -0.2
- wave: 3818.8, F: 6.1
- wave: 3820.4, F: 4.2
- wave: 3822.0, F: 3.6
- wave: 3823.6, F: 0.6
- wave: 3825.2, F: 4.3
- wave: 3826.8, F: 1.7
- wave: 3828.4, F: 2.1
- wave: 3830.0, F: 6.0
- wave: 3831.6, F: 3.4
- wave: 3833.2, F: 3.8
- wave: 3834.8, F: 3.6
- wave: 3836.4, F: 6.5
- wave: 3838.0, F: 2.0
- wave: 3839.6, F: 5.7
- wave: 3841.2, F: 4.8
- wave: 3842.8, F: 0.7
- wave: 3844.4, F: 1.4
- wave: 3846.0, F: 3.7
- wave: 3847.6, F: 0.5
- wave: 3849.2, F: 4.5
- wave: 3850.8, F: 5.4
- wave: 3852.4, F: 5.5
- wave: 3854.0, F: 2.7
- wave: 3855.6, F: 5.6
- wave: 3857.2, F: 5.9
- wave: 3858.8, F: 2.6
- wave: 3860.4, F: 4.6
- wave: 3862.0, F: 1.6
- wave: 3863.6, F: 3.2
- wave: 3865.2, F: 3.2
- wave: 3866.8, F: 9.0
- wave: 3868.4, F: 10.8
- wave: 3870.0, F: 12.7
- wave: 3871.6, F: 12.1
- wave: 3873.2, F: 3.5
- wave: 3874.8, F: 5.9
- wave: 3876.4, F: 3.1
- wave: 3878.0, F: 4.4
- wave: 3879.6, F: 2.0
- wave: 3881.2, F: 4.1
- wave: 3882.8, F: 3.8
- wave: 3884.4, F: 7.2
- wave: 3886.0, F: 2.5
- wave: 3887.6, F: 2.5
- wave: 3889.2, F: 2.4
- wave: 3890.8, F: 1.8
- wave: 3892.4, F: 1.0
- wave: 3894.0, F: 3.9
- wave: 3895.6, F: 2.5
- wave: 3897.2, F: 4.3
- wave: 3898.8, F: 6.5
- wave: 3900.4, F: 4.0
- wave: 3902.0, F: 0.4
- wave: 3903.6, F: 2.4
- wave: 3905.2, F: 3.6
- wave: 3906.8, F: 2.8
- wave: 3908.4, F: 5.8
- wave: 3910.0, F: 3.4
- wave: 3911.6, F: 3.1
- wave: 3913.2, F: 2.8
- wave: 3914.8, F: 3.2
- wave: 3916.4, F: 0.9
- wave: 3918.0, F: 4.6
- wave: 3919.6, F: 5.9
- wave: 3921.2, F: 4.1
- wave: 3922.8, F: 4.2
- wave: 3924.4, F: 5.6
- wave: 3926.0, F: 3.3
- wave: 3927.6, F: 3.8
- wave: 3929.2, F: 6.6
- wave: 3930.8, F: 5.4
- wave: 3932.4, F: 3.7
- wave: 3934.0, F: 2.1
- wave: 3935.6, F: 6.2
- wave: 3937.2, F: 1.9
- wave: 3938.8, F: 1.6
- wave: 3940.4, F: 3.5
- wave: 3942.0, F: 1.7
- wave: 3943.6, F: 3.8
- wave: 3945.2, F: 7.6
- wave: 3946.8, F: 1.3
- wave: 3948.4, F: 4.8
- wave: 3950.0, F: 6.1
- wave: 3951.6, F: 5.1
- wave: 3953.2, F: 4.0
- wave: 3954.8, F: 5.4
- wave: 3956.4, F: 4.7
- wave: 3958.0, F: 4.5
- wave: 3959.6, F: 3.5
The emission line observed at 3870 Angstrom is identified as [O II]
